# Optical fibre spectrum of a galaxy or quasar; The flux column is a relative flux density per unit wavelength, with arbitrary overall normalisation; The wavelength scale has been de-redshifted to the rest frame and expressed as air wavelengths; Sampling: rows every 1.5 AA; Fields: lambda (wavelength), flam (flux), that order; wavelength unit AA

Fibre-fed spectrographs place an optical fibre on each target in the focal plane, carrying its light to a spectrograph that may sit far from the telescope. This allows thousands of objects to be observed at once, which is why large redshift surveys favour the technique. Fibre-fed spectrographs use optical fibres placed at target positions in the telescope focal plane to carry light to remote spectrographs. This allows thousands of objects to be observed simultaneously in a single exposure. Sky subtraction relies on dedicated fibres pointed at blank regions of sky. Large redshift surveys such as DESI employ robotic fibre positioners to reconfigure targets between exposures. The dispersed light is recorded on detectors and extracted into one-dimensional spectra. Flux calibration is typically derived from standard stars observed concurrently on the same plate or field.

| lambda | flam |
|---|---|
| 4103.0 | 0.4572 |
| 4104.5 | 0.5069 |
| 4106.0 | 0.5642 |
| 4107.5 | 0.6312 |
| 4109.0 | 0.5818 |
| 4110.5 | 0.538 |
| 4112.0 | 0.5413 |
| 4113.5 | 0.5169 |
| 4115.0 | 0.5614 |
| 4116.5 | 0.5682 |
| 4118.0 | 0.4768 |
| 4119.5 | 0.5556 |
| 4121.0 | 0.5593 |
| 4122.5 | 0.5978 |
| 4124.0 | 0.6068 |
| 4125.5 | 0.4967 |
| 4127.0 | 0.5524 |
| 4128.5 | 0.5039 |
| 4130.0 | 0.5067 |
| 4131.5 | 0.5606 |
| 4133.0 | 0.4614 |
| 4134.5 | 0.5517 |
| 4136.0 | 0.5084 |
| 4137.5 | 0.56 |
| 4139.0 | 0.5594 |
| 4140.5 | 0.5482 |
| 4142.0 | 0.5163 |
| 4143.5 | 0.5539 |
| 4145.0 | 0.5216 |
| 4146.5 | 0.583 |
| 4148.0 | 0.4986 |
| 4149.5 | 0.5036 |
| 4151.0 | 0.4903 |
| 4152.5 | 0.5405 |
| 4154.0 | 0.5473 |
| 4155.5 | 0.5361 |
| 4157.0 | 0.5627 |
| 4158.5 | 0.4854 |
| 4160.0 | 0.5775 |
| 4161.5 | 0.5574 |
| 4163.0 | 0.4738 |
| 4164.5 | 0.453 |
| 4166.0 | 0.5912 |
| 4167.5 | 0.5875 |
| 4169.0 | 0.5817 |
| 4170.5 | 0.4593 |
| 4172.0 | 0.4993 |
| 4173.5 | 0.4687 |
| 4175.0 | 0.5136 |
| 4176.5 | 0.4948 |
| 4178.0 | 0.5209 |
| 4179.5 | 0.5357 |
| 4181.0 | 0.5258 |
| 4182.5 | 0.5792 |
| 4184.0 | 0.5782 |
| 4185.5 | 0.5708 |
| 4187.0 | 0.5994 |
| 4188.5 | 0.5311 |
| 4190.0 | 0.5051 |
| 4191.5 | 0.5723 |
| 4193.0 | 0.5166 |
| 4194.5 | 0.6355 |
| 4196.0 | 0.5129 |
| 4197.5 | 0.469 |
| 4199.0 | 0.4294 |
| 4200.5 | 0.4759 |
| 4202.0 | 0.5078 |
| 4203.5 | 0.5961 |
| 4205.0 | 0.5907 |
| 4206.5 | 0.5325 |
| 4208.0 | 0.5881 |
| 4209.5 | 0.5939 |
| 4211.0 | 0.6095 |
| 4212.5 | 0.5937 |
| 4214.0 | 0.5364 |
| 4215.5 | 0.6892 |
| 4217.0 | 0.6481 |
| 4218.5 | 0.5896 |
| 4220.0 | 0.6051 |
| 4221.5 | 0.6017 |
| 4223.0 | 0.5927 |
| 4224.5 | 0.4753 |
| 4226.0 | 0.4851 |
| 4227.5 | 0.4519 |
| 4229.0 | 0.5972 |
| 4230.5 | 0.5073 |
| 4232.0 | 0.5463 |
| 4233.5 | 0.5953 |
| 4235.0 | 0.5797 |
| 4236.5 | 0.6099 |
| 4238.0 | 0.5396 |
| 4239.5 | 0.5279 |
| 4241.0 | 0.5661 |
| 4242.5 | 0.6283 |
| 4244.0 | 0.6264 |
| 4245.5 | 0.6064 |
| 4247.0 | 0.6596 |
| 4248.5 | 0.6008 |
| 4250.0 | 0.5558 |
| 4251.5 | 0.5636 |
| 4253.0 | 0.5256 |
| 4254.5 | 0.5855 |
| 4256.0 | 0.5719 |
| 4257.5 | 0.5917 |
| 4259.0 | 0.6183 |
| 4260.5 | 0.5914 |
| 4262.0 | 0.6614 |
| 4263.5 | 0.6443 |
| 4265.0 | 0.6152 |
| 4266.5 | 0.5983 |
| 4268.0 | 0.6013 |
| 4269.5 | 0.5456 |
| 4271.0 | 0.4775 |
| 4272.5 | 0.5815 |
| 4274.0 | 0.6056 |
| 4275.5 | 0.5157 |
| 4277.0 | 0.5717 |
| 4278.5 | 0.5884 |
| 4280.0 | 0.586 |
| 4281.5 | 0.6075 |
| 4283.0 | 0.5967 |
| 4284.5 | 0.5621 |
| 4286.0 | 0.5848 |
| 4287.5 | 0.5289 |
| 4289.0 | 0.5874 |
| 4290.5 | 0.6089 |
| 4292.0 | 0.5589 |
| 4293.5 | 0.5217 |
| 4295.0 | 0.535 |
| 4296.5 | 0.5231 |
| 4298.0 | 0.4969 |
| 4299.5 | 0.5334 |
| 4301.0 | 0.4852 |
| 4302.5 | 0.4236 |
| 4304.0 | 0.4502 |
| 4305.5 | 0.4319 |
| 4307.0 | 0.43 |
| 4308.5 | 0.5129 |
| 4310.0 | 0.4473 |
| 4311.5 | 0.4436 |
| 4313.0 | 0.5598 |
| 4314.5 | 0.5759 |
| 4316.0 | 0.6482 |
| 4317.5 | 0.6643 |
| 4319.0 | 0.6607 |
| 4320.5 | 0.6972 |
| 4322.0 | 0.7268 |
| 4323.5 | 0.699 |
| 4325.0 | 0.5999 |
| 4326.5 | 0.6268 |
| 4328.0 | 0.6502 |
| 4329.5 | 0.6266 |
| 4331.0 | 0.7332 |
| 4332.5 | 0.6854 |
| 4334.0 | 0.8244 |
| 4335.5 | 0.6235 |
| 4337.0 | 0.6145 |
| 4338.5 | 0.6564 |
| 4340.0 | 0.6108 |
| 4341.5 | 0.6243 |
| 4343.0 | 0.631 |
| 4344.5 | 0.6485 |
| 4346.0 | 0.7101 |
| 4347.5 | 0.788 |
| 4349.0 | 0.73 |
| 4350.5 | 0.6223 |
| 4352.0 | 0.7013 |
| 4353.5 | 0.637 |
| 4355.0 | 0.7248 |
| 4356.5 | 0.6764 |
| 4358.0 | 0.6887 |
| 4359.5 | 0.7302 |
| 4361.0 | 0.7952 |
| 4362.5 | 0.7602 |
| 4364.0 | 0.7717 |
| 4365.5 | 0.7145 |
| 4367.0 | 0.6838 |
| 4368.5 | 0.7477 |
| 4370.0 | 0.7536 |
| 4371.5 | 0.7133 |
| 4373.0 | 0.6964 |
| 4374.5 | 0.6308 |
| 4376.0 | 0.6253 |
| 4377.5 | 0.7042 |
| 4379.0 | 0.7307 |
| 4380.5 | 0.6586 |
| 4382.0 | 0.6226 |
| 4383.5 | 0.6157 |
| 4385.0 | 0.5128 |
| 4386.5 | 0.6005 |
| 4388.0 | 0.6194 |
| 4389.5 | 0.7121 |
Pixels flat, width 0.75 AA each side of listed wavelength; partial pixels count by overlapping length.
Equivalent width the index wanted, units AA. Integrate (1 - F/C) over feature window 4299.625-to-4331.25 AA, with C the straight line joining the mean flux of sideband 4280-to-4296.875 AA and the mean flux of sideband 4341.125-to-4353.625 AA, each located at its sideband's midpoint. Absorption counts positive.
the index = 2.5 AA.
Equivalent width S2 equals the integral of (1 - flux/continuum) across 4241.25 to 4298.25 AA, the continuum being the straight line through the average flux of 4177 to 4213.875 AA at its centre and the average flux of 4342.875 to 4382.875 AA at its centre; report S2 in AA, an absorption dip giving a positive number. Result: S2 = 3.2 AA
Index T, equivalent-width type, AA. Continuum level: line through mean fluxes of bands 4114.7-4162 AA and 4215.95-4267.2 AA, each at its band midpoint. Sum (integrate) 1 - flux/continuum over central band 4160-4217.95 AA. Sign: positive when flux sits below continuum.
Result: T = 1.4 AA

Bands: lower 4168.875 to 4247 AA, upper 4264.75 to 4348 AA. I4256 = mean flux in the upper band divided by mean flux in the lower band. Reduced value 1.06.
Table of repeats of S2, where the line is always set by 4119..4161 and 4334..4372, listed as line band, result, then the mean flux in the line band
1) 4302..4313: 3.4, 0.457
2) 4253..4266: 0.5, 0.605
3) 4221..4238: 1.6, 0.548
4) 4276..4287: 1.0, 0.582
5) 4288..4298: 1.5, 0.551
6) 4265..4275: 1.0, 0.571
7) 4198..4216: 0.9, 0.559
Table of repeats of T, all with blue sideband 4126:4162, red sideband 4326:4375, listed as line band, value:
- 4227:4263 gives 1.8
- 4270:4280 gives 1.2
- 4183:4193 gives 0.2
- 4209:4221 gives -0.4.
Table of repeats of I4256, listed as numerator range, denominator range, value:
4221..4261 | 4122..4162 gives 1.06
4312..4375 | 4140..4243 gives 1.25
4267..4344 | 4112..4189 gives 1.09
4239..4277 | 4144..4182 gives 1.12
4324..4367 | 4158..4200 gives 1.30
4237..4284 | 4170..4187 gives 1.11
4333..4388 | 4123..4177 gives 1.29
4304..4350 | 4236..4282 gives 1.07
